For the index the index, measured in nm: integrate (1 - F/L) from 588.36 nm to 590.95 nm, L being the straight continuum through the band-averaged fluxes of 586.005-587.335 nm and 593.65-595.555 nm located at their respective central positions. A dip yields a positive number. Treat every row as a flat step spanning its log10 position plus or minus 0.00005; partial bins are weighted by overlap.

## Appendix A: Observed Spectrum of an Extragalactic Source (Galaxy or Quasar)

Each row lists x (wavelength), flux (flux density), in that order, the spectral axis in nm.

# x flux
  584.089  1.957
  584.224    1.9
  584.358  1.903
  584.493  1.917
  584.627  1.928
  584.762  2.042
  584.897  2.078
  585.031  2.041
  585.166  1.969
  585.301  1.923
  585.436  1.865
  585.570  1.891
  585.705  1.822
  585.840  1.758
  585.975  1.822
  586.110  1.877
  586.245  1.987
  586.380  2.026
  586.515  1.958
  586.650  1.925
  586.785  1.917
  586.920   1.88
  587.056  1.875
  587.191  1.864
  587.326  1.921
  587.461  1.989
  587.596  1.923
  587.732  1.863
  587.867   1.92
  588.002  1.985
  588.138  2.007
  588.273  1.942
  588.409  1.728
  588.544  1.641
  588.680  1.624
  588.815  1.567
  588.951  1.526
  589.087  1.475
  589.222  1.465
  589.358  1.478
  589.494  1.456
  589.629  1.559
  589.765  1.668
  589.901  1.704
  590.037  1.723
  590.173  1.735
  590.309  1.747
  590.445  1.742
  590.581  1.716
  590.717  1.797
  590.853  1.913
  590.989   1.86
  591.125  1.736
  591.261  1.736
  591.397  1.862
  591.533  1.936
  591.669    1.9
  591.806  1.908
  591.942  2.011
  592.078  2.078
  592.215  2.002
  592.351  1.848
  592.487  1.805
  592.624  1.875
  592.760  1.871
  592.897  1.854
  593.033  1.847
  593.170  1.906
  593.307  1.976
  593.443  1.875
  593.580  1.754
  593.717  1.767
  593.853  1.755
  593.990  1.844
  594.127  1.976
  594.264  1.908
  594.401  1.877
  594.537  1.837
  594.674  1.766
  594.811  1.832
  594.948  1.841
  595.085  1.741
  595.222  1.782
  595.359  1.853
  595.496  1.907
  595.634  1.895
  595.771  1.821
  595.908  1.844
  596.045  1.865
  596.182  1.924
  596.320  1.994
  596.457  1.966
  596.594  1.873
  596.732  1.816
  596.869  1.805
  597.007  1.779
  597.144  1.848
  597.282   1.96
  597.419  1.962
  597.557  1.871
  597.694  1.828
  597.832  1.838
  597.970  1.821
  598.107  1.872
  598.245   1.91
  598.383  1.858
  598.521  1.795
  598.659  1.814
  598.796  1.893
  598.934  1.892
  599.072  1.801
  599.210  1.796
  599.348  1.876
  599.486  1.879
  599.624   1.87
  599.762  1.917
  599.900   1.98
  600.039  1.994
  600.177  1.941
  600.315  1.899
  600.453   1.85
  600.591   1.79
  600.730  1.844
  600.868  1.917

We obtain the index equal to 0.33 nm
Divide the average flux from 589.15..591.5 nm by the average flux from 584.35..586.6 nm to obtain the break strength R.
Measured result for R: 0.88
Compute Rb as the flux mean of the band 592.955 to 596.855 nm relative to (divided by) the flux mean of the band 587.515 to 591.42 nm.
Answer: 1.1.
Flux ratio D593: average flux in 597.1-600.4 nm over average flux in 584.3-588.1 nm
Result 1.0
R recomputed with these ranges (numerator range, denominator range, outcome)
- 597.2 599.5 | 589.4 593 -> 1.03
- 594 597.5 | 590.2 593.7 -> 1.00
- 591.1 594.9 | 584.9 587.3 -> 0.98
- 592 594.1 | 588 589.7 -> 1.14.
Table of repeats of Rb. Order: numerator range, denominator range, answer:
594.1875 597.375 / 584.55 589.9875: 1.02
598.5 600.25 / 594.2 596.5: 1.01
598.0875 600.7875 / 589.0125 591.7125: 1.10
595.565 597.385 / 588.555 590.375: 1.18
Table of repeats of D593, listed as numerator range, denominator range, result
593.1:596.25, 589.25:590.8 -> 1.11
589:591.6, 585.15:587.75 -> 0.89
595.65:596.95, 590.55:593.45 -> 1.00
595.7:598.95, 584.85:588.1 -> 0.97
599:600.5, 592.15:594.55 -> 1.01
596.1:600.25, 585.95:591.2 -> 1.05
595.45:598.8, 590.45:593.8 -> 1.00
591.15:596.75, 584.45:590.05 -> 1.03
